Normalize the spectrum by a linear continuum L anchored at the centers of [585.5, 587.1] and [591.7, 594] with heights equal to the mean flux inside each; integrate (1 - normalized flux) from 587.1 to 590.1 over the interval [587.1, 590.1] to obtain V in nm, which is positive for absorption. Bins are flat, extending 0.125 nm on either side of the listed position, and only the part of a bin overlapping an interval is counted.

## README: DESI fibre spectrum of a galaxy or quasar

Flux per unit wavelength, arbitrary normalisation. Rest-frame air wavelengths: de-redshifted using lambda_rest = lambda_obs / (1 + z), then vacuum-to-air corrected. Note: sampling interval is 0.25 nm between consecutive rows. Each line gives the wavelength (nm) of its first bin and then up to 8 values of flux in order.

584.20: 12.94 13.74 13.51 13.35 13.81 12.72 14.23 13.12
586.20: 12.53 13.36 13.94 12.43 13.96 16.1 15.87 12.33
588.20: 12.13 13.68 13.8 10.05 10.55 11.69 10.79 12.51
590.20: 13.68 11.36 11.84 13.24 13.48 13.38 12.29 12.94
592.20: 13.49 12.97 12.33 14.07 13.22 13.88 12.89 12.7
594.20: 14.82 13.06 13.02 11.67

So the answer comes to 0.10 nm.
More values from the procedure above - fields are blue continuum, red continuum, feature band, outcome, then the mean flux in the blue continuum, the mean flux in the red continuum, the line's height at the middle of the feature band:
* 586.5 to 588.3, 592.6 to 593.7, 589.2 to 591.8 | 0.24 nm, 13.8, 13.3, 13.6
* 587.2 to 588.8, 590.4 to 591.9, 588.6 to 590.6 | 0.23 nm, 14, 12.7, 13.3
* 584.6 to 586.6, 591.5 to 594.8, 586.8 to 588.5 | -0.06 nm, 13.3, 13.2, 13.3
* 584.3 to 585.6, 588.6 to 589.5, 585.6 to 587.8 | -0.24 nm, 13.4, 11.4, 12.6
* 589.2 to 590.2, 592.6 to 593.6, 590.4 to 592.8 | -0.02 nm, 11.8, 13.4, 12.7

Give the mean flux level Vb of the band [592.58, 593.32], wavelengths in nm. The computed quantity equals 13.2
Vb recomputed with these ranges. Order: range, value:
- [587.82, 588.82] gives 13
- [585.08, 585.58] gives 13.3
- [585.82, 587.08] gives 13.1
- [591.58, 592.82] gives 12.8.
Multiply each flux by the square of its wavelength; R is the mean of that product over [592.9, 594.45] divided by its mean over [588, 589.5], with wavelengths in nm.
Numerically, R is 1.1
